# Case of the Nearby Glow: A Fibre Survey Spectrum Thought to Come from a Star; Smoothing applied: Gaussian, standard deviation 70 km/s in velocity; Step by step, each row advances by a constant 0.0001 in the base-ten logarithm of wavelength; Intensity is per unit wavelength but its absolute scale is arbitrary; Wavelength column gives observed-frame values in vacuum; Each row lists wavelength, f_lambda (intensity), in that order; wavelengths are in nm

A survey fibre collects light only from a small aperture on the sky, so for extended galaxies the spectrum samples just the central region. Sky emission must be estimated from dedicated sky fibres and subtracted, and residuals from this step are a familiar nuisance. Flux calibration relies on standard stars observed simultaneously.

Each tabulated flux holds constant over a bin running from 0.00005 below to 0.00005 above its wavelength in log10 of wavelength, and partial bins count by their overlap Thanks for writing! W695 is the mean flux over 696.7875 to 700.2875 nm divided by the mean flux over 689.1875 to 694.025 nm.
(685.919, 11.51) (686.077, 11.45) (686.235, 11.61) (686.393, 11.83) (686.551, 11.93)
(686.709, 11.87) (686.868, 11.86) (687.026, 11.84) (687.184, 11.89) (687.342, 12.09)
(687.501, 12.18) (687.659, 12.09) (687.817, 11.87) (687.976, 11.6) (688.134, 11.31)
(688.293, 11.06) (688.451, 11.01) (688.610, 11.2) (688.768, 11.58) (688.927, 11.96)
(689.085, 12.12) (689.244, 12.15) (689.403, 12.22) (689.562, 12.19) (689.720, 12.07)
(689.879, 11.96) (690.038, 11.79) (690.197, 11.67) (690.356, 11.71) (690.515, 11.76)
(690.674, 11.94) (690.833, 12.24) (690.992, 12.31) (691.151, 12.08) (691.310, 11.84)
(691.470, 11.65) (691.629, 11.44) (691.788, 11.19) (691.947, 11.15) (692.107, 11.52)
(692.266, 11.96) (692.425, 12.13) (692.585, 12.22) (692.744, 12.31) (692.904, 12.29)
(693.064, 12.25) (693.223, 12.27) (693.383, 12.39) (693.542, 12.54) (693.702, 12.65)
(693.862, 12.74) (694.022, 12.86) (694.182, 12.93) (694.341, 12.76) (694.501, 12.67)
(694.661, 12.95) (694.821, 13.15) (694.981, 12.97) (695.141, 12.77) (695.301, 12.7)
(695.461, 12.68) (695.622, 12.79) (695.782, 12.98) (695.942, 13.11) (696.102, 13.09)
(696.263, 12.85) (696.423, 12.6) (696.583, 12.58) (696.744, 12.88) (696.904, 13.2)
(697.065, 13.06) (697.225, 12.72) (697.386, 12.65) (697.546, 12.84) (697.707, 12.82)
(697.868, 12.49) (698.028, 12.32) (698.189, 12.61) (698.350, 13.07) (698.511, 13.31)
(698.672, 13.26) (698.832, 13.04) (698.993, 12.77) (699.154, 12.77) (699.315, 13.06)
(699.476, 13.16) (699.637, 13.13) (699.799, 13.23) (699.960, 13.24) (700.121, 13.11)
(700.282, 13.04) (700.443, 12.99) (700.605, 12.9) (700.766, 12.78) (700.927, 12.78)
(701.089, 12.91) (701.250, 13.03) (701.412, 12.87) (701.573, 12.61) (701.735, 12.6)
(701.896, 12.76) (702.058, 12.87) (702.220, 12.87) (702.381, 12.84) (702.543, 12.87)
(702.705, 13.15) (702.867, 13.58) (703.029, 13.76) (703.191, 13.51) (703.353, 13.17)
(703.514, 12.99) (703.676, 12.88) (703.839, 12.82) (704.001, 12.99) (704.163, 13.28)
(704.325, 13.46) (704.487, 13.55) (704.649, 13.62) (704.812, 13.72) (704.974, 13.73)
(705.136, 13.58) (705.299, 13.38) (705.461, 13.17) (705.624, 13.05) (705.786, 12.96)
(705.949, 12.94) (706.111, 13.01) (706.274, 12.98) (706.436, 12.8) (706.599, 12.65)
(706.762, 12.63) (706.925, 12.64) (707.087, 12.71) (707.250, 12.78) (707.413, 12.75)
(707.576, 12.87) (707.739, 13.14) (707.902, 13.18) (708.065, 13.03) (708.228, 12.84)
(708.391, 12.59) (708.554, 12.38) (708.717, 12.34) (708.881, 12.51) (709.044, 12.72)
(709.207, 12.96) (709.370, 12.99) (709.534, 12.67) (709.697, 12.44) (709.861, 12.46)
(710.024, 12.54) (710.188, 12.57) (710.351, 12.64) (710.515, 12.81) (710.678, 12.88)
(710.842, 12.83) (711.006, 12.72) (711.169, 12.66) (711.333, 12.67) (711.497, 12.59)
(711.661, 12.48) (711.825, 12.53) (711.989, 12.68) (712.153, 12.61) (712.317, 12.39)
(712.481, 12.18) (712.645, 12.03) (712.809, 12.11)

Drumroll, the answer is 1.08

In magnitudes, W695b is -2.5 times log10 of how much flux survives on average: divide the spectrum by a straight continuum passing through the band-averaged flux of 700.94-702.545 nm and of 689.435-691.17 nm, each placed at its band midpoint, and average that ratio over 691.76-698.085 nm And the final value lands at -0.02 mag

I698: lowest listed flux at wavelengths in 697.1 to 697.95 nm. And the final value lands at 12.49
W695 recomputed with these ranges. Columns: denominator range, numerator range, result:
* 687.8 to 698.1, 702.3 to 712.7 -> 1.05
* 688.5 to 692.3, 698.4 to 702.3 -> 1.10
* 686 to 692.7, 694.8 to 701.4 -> 1.09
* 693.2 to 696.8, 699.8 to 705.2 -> 1.03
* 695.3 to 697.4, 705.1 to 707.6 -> 1.00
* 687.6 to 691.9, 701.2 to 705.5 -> 1.12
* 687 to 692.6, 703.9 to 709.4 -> 1.10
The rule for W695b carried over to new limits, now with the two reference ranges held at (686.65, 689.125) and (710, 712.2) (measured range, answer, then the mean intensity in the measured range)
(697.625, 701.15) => -0.07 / 12.9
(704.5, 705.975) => -0.08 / 13.4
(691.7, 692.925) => 0.01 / 11.8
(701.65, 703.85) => -0.06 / 13.1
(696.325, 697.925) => -0.06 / 12.8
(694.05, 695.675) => -0.07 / 12.8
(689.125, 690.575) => -0.01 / 11.9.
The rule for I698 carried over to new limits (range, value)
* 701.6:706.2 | 12.6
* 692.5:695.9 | 12.22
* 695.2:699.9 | 12.32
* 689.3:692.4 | 11.15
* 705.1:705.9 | 12.96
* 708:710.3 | 12.34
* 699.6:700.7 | 12.9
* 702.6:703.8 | 12.88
